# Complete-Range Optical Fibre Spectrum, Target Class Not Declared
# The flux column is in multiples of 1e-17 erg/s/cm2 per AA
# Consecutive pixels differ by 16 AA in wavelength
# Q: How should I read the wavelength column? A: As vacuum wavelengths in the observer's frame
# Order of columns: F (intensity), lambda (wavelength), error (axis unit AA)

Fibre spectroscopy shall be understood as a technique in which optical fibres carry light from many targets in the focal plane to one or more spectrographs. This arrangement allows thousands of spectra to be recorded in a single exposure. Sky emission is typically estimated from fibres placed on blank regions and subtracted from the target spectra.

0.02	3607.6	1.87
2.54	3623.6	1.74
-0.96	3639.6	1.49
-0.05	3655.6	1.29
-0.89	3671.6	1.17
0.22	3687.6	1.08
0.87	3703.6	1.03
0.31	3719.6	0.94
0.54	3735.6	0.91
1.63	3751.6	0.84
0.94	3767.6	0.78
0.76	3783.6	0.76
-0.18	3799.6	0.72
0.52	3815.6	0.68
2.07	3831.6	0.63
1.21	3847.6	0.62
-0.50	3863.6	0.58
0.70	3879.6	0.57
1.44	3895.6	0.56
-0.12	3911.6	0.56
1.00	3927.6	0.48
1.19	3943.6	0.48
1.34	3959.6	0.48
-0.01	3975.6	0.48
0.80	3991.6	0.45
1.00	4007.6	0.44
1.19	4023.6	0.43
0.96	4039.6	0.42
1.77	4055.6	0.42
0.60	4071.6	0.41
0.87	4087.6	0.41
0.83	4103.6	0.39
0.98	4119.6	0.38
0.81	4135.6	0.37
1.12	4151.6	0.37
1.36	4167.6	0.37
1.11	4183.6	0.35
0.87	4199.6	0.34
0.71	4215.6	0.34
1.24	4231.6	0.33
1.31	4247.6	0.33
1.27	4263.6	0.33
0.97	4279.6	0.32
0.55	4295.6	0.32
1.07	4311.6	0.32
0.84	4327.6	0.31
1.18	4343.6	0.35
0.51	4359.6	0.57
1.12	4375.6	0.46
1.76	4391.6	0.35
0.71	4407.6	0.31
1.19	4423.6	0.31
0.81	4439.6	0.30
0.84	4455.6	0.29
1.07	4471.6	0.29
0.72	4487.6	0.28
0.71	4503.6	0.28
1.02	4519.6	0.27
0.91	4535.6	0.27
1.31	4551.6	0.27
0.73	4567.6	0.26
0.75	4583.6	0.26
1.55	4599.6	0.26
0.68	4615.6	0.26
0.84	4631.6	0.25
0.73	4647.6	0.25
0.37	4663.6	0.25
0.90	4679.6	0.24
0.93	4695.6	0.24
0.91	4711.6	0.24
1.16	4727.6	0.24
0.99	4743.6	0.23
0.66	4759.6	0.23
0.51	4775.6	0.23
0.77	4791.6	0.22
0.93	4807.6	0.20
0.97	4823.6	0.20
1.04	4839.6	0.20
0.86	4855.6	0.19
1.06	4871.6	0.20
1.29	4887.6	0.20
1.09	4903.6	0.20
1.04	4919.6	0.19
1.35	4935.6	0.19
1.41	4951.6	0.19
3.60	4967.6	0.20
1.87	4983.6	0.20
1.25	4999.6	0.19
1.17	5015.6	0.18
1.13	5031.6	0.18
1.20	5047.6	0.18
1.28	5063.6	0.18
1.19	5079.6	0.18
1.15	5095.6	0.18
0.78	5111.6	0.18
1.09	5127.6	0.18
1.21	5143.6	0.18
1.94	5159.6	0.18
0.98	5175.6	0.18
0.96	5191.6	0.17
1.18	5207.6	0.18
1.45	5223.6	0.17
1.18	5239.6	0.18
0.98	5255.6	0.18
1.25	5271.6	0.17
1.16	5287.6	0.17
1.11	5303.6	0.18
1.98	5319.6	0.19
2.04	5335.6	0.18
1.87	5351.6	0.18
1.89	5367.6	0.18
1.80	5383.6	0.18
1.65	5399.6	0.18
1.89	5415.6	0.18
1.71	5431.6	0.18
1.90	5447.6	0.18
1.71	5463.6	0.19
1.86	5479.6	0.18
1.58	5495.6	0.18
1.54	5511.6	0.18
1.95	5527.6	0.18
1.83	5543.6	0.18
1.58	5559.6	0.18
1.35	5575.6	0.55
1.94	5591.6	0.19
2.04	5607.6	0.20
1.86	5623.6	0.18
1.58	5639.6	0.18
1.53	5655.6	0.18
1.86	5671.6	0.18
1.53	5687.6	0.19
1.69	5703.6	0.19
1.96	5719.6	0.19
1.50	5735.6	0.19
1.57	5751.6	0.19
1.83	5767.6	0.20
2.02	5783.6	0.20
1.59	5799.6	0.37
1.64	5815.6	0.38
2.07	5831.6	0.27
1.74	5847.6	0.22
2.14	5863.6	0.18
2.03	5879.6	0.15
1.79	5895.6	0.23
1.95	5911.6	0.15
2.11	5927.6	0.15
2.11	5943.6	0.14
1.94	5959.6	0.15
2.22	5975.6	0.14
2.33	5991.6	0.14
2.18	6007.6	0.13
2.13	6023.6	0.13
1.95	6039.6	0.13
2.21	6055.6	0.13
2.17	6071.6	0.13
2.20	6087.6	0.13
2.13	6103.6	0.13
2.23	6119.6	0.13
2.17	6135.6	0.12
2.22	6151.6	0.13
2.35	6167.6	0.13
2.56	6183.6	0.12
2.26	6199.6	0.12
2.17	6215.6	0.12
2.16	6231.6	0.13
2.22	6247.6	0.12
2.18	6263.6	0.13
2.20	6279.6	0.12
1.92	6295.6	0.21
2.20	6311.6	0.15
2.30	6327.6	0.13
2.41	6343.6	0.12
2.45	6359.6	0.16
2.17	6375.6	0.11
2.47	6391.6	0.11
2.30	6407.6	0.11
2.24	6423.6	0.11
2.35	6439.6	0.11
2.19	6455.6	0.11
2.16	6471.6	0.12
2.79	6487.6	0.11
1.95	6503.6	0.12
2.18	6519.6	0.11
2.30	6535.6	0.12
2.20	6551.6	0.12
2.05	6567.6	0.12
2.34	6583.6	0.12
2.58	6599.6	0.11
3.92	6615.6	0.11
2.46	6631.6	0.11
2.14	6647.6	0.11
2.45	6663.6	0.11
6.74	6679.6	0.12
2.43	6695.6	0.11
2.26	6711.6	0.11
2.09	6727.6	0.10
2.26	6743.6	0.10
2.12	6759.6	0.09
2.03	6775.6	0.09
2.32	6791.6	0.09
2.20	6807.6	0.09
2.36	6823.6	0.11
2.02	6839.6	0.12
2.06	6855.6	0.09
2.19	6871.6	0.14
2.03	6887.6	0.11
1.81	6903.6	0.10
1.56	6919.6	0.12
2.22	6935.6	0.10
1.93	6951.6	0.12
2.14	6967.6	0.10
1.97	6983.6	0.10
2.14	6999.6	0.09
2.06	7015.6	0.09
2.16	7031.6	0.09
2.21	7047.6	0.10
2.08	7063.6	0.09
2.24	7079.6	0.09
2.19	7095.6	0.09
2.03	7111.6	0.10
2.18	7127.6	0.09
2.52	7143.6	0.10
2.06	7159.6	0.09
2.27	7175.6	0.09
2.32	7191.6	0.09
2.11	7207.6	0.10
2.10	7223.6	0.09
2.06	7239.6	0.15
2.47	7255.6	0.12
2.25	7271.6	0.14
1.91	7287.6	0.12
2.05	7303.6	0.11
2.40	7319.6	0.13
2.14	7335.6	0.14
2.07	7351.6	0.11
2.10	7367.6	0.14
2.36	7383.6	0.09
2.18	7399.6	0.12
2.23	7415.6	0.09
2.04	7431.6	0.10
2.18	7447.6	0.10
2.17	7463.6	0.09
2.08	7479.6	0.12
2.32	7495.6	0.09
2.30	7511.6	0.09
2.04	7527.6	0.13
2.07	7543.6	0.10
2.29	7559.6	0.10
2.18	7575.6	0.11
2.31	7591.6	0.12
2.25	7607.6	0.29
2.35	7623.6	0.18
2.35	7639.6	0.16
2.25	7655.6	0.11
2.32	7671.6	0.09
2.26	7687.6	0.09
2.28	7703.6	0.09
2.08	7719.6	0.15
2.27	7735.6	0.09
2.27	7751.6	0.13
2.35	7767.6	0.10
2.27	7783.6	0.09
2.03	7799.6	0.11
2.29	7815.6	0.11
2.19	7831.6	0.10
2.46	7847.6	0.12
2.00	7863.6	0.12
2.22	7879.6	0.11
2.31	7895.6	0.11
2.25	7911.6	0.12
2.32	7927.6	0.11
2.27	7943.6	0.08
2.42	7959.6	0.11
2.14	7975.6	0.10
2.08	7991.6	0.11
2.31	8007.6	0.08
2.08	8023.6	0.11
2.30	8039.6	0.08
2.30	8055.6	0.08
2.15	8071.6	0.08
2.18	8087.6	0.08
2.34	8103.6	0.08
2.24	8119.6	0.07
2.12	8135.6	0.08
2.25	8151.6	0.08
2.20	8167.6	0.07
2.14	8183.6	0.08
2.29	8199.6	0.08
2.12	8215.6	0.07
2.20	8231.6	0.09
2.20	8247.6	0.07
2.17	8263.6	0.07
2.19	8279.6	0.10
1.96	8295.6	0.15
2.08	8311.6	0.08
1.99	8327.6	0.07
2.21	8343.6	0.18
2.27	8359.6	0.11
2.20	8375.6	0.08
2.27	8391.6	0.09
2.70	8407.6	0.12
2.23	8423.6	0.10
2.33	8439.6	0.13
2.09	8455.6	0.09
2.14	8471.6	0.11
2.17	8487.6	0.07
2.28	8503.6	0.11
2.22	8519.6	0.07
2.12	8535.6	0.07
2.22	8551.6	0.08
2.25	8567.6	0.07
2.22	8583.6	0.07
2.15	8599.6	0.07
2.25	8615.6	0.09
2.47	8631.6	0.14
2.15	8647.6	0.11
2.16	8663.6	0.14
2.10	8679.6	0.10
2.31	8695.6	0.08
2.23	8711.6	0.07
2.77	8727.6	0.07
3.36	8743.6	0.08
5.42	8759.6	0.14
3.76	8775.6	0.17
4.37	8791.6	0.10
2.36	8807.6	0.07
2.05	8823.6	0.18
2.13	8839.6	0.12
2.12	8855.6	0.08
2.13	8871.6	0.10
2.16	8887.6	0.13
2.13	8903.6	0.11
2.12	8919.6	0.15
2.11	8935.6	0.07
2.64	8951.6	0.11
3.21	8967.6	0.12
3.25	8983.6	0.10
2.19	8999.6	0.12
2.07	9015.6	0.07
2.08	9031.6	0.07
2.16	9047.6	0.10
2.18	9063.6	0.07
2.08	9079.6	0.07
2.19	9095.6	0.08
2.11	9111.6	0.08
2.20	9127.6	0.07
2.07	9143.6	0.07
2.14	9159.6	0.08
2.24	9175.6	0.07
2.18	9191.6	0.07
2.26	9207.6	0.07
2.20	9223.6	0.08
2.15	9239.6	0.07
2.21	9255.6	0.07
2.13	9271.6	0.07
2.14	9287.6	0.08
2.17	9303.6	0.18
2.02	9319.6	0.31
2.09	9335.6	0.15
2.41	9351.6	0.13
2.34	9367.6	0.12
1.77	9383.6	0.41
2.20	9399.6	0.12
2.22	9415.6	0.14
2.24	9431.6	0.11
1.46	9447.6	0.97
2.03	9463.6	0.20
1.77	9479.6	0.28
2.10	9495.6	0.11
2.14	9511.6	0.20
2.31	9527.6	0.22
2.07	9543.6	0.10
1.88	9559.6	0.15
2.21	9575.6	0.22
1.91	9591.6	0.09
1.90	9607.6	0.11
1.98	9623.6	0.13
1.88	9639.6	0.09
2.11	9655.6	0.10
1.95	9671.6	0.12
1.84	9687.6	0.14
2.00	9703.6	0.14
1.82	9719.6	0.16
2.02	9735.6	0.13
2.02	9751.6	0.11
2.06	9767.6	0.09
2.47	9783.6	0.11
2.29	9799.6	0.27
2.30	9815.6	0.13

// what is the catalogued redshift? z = 0.334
